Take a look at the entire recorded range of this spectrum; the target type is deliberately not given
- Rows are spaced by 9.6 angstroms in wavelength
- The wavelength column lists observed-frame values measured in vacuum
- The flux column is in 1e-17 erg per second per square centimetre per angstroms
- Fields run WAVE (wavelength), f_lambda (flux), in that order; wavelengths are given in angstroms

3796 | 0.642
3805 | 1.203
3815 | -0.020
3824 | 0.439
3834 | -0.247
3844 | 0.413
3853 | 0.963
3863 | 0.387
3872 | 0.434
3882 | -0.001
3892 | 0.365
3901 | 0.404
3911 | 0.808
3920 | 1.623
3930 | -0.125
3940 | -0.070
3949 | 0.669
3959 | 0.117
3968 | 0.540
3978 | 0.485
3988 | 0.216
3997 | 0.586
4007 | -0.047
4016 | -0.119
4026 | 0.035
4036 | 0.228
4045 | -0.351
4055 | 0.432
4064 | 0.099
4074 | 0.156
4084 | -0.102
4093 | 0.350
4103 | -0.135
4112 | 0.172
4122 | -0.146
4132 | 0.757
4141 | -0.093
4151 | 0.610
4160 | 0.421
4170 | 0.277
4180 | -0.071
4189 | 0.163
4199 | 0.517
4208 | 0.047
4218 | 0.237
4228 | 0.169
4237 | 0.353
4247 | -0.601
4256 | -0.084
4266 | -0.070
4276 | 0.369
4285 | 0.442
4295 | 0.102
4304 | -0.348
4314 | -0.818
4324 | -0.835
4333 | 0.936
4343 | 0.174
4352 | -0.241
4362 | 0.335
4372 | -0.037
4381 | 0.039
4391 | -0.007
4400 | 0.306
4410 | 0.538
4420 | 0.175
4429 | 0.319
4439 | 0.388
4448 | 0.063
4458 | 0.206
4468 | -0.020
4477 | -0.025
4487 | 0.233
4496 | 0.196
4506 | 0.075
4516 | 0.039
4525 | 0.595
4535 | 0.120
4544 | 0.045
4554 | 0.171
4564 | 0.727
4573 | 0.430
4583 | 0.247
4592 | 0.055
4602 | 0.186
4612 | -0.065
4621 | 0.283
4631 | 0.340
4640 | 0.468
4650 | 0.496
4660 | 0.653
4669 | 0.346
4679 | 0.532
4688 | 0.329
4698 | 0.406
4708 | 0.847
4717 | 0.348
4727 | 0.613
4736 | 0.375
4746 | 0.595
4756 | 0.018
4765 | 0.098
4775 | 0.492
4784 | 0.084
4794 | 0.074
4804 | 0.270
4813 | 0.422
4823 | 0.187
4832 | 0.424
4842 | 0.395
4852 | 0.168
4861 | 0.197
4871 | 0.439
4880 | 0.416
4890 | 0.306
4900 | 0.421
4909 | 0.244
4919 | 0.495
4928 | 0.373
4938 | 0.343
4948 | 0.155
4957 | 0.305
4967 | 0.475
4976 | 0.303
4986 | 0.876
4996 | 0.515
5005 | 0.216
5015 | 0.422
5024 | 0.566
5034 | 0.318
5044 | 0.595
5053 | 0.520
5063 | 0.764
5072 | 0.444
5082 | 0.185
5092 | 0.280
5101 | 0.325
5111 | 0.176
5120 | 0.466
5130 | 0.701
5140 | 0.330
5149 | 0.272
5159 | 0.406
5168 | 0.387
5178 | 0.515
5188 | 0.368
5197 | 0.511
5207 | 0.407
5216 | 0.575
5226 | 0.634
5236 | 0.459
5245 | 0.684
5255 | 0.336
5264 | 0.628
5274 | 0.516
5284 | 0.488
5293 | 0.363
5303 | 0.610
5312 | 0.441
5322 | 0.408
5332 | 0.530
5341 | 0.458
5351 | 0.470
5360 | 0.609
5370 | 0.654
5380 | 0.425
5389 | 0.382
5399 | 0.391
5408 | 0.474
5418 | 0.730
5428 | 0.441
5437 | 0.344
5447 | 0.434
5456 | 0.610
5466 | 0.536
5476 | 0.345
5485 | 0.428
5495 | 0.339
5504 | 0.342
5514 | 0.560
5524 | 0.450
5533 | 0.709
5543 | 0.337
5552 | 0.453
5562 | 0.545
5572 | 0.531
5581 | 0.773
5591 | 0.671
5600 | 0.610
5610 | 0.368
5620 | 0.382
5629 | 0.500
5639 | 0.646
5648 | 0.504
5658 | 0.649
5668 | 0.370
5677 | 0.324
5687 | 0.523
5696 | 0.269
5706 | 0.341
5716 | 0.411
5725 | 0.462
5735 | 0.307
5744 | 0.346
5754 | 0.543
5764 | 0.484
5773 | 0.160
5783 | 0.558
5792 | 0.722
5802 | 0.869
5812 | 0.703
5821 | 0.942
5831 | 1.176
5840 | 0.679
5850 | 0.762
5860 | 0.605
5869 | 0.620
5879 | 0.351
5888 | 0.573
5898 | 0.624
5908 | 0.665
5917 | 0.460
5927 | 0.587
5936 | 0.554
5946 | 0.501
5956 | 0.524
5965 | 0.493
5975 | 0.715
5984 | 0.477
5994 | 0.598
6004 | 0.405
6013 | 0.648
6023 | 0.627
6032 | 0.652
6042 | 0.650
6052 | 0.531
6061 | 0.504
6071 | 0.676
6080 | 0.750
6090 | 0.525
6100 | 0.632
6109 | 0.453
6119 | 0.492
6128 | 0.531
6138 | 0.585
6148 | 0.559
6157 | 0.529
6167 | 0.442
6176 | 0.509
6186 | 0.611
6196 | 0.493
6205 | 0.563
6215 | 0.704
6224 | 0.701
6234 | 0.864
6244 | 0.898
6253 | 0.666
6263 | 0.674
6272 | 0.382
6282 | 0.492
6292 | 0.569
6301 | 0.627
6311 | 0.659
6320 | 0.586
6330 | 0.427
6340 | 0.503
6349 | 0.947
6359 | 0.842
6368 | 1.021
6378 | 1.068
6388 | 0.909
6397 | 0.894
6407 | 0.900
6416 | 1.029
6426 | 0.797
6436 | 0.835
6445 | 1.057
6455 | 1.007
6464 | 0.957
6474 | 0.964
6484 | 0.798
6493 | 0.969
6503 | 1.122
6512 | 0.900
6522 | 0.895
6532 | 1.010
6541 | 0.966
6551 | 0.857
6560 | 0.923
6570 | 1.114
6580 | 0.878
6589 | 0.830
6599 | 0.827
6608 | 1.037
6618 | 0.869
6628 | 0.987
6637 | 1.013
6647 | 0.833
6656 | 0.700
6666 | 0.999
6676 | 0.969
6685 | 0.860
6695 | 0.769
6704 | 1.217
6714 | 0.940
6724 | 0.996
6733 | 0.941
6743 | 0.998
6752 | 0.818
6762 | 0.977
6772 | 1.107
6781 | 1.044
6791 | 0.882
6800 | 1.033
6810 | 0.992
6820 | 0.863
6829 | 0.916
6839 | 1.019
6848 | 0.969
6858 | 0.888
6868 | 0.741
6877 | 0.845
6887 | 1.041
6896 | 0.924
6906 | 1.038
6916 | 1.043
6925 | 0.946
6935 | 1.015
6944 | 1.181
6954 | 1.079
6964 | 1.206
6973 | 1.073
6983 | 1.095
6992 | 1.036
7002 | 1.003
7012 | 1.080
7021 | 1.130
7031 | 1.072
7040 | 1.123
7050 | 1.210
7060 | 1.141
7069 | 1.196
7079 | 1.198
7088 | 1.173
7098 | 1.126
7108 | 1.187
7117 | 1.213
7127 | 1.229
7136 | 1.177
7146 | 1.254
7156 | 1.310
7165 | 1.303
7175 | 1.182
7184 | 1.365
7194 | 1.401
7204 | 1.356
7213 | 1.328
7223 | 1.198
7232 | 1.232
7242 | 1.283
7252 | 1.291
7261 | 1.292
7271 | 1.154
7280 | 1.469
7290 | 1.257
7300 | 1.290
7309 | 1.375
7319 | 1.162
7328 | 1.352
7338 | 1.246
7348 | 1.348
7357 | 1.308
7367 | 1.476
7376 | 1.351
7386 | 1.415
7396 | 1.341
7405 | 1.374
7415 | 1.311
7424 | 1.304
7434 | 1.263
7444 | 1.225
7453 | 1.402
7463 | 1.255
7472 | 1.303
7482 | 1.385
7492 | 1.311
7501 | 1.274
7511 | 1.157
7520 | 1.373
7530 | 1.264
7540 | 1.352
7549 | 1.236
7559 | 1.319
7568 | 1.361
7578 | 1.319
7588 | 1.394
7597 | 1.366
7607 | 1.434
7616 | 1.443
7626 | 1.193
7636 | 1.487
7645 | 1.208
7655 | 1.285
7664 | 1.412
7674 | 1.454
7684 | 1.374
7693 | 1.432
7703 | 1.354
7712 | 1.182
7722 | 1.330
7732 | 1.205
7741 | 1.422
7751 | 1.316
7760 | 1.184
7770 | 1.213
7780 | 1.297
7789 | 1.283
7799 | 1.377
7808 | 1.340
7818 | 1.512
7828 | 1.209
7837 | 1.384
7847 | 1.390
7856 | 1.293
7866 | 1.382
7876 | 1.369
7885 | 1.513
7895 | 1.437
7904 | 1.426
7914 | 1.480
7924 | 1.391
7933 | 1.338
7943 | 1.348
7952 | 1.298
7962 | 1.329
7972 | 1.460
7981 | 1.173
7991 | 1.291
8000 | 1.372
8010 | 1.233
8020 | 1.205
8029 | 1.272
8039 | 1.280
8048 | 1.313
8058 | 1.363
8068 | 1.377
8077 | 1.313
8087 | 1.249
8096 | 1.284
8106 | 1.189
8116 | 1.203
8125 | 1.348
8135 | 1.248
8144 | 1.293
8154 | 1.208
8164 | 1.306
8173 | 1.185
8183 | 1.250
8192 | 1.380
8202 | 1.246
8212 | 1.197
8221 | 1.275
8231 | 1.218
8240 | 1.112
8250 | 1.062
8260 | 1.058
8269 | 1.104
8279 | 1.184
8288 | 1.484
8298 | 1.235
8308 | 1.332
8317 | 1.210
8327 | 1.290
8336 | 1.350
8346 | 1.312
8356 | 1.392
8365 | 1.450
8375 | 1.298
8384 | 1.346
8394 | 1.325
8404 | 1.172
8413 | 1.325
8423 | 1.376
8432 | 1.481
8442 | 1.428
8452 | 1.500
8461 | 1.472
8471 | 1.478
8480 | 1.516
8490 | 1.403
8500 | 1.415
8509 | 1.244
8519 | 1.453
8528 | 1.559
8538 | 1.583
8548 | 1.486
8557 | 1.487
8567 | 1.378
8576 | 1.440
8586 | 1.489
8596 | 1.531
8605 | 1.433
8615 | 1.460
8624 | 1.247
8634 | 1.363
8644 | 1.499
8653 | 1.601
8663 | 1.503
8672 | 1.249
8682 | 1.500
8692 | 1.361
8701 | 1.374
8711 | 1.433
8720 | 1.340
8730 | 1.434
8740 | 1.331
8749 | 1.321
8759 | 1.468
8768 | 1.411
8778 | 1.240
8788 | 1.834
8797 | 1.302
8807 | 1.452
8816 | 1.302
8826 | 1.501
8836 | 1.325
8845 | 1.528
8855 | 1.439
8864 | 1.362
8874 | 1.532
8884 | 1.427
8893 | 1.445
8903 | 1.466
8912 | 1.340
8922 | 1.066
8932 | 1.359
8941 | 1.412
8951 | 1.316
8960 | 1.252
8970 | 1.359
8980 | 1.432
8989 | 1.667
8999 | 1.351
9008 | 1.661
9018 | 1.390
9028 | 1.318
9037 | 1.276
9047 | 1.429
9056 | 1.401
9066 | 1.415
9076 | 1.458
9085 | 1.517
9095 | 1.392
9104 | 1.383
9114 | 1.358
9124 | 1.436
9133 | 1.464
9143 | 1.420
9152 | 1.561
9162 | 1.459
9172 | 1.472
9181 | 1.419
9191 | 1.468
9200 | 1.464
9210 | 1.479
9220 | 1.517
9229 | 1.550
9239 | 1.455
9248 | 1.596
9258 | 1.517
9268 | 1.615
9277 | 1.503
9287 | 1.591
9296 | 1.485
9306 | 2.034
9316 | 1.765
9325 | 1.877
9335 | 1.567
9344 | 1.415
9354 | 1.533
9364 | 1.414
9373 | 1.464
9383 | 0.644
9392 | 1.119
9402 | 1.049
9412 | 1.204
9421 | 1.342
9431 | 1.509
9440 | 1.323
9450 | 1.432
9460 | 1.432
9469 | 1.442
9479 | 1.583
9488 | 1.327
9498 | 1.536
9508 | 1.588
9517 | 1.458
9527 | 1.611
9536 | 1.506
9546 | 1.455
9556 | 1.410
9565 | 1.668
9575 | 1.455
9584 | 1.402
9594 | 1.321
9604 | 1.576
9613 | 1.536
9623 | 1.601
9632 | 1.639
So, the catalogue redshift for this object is 0.60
